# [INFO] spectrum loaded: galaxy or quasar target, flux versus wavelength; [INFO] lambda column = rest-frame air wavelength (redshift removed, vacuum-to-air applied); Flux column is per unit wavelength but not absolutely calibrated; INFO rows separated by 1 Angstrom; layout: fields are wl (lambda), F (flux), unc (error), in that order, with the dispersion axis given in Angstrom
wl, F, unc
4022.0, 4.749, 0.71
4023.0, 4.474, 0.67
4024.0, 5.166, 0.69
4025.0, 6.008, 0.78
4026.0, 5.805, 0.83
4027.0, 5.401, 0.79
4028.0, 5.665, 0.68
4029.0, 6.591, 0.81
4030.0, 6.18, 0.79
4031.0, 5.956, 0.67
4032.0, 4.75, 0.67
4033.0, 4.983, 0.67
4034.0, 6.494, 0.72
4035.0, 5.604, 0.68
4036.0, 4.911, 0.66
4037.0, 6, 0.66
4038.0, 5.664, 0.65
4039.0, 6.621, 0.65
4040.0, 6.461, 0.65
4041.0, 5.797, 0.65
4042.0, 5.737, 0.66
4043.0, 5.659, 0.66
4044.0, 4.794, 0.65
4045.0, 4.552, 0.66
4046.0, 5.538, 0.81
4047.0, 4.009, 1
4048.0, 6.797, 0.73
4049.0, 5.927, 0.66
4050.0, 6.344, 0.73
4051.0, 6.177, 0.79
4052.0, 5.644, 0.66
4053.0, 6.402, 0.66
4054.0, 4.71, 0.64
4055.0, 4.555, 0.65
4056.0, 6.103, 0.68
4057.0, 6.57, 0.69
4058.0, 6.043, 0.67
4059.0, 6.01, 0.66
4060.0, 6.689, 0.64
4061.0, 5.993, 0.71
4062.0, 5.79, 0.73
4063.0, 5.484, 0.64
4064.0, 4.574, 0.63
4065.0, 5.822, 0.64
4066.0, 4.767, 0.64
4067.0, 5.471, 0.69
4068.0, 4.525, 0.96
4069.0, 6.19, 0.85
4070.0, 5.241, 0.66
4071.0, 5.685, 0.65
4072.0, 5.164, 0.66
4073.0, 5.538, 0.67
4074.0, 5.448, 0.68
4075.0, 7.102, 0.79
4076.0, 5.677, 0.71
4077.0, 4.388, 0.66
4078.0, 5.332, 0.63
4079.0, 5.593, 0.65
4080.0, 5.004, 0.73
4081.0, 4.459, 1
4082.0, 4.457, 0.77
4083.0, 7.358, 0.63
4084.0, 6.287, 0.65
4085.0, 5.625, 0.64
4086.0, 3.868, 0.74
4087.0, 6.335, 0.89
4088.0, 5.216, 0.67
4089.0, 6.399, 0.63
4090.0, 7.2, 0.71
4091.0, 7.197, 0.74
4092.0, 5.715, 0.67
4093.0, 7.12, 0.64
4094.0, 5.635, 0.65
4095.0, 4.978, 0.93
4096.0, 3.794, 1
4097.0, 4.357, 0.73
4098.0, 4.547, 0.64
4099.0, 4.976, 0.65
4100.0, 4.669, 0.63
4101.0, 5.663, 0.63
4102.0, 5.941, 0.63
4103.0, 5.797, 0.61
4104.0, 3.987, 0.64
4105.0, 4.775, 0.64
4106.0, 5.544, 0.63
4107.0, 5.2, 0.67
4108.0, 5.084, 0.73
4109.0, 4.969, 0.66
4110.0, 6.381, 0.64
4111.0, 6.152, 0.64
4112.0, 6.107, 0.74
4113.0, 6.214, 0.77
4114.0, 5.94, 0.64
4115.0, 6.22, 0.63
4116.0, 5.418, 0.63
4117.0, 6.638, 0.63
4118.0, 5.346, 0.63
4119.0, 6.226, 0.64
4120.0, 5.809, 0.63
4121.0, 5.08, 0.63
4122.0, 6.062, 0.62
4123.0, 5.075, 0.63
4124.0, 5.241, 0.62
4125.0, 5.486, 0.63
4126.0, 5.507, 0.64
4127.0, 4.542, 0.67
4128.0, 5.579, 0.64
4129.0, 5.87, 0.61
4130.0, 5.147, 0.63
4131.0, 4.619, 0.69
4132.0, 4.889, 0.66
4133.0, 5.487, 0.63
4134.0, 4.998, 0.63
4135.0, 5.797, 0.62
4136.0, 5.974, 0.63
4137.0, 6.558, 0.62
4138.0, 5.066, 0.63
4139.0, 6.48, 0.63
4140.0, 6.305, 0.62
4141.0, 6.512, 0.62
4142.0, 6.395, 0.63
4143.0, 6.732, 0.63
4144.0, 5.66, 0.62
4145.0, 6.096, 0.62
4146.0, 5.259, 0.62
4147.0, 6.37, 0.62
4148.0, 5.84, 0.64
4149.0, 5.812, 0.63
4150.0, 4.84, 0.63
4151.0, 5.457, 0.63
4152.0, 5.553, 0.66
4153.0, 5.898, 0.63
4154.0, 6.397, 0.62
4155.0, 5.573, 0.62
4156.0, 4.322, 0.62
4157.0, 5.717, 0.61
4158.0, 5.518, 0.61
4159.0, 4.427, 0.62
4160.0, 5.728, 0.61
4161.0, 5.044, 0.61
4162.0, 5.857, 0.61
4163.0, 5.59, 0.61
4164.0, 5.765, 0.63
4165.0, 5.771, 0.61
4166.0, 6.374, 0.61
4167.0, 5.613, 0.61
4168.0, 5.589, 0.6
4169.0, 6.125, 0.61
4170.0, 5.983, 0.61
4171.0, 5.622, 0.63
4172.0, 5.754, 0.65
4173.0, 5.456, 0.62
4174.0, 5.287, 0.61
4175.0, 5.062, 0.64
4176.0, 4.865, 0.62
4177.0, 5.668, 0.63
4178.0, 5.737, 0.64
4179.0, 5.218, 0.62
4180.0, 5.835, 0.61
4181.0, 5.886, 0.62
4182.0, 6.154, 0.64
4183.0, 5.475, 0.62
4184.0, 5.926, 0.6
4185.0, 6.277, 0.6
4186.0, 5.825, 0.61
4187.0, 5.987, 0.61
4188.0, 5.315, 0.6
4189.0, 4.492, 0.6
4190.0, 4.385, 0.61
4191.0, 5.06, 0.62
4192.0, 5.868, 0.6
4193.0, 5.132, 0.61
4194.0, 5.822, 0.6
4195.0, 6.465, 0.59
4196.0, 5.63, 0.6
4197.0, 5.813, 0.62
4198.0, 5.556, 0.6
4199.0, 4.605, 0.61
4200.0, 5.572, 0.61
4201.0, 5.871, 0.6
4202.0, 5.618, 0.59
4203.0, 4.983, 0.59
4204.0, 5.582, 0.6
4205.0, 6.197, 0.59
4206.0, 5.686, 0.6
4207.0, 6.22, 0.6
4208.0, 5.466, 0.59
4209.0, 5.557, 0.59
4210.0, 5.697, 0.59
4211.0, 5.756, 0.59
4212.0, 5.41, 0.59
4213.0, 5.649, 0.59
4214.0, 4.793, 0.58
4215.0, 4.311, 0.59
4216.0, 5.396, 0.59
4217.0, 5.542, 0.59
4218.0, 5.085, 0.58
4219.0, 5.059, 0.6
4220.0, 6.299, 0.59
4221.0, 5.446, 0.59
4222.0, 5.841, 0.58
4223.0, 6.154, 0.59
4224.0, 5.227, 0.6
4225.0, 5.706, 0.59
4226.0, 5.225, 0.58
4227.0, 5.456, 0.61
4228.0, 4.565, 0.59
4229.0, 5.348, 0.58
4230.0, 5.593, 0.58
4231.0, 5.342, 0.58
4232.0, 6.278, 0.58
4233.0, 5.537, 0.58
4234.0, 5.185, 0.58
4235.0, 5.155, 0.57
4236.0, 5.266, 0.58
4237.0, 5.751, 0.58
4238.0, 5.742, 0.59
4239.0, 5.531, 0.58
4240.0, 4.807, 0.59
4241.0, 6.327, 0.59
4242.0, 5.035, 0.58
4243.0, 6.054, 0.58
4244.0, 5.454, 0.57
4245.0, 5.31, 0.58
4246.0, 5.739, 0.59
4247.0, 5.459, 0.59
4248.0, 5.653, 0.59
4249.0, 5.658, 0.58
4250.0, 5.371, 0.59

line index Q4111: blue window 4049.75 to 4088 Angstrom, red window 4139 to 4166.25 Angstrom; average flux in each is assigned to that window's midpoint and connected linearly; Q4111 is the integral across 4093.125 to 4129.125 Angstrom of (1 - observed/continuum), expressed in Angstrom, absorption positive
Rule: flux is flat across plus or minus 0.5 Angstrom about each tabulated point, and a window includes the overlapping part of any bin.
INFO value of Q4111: 1.5 Angstrom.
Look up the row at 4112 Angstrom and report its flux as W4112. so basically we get 6.107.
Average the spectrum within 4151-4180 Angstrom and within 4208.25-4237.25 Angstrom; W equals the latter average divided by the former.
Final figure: 1.0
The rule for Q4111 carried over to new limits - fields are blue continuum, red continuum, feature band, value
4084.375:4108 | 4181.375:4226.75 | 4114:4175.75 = -2.0 Angstrom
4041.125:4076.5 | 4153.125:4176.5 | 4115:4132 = 0.3 Angstrom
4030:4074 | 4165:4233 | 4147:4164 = 0.2 Angstrom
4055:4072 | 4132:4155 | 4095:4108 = 1.8 Angstrom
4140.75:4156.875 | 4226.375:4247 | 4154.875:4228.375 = 1.4 Angstrom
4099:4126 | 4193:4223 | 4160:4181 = -0.2 Angstrom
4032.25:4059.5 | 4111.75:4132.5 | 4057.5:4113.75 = 1.0 Angstrom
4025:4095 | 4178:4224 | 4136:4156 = -1.0 Angstrom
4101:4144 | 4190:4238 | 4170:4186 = -0.2 Angstrom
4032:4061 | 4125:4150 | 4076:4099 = 0.9 Angstrom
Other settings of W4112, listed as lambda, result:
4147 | 6.37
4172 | 5.754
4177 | 5.668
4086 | 3.868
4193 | 5.132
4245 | 5.31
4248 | 5.653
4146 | 5.259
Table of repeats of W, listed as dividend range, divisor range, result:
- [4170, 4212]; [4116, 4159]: 0.99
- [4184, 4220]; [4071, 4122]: 0.99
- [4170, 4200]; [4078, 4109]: 1.02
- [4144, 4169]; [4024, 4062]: 0.98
